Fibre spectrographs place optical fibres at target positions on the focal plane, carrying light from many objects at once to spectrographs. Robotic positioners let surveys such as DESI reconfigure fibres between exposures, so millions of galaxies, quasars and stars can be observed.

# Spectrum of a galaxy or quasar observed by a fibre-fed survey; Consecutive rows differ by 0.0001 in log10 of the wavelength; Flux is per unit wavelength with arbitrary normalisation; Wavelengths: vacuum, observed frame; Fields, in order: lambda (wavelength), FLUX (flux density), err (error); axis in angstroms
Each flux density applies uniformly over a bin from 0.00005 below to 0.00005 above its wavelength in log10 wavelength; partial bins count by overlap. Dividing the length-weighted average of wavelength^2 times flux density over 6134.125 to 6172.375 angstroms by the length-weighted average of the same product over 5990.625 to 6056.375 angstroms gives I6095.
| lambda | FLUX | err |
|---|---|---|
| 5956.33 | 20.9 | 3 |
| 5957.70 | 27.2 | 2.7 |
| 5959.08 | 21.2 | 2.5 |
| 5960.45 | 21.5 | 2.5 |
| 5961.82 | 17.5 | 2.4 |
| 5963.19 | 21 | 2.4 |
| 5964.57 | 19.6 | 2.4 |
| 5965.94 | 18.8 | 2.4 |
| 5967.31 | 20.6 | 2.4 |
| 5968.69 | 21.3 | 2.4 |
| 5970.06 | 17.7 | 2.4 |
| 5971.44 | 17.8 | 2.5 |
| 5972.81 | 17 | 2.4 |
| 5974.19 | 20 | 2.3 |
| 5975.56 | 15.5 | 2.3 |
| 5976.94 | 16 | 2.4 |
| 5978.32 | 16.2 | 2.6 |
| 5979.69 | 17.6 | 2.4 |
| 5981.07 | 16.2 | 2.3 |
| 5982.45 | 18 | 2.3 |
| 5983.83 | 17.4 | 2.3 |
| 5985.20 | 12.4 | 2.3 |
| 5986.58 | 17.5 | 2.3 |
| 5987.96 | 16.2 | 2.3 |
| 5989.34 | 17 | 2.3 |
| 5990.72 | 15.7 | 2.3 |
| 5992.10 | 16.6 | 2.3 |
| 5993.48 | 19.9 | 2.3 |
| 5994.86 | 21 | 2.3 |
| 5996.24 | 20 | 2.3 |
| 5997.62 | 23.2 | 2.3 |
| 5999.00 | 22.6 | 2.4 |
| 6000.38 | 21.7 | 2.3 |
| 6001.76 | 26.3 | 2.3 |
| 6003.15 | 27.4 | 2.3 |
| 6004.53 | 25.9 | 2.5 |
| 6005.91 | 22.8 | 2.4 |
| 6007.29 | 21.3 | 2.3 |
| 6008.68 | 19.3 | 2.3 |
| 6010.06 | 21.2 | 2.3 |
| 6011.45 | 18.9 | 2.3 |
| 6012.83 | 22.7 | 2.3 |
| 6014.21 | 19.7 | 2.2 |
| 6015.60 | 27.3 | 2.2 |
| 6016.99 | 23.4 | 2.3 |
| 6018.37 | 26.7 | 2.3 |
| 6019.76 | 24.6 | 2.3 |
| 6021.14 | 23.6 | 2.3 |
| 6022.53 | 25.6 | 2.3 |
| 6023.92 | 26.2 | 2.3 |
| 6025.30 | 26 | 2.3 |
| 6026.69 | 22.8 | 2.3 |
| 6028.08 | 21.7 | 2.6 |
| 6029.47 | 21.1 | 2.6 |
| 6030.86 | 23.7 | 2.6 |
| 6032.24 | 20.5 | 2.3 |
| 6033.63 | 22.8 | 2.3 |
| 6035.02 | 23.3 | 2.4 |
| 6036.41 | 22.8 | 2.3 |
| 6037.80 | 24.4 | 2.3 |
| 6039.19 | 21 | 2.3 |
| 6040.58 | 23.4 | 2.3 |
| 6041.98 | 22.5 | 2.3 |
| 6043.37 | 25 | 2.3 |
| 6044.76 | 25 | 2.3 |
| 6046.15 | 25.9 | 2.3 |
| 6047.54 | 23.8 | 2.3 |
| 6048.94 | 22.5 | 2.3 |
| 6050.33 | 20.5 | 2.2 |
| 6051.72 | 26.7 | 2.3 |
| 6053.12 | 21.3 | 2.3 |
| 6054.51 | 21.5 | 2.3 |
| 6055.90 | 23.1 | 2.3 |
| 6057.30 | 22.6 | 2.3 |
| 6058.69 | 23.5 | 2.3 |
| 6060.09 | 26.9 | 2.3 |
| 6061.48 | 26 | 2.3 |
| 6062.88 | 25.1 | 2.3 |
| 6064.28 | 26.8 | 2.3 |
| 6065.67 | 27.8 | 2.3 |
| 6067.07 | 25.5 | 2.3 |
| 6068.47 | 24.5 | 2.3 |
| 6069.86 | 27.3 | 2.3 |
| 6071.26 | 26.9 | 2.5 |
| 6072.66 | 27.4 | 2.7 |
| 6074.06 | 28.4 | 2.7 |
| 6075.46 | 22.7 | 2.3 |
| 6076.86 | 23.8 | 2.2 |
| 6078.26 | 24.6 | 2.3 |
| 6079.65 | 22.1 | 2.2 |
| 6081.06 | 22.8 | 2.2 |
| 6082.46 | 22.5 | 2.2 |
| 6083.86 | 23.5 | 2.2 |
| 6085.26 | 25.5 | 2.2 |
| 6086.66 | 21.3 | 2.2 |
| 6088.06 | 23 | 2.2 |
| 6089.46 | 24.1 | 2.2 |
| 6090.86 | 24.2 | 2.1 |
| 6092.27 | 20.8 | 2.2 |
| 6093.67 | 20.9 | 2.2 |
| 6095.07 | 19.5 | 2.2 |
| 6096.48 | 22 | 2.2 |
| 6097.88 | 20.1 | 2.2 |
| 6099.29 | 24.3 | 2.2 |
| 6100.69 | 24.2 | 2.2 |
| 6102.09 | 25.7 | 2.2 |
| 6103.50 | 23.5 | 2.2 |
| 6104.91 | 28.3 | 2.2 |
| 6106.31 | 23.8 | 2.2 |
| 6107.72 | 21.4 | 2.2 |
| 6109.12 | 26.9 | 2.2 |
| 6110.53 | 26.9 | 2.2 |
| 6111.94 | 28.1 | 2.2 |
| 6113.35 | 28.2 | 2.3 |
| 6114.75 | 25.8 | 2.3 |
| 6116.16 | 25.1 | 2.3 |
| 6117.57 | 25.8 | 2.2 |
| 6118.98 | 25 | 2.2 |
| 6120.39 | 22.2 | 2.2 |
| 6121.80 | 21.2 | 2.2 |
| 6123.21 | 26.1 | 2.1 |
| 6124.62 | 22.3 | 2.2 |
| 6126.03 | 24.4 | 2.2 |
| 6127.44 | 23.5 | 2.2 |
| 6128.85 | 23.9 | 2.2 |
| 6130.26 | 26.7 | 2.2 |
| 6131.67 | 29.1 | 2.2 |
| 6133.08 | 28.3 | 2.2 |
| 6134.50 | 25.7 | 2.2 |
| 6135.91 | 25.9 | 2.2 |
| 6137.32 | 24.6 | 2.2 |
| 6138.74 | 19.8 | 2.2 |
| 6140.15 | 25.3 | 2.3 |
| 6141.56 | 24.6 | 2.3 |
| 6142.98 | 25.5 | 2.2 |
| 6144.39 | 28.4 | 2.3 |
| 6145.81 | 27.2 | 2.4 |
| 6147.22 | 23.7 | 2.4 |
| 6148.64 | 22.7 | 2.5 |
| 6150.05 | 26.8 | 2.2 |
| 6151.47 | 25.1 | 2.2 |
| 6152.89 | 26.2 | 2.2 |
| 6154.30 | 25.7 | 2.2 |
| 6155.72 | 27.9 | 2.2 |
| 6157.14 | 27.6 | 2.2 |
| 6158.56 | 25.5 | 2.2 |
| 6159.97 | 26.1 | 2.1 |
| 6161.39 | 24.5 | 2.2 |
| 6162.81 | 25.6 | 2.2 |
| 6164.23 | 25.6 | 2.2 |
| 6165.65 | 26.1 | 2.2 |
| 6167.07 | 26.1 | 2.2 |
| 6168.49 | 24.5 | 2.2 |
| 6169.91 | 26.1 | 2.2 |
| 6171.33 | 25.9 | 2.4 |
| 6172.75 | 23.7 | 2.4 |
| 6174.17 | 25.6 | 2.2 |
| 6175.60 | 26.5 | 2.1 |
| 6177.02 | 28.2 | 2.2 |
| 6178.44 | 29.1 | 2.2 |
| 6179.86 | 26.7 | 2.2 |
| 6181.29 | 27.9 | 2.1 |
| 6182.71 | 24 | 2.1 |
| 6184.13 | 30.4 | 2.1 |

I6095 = 1.16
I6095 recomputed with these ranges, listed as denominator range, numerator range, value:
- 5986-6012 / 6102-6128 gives 1.25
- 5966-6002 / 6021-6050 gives 1.29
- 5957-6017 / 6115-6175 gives 1.34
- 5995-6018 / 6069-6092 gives 1.10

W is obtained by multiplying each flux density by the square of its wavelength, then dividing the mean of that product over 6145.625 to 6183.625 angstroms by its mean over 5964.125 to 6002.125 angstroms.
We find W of 1.49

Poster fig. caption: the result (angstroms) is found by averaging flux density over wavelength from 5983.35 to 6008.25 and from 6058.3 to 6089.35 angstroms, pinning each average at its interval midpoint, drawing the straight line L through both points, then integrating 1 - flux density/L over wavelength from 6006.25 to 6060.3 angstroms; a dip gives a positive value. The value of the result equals -1.6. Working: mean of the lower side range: 20.3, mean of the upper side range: 24.9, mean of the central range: 23.2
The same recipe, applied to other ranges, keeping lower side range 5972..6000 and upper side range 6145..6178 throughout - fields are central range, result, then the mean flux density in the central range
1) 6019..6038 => -3.6 angstroms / 23.5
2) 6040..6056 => -2.2 angstroms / 23.4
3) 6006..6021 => -2.7 angstroms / 22.6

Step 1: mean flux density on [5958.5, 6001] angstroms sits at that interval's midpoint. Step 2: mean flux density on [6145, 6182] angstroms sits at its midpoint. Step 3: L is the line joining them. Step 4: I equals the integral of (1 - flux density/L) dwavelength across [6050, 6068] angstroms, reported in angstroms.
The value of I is -2.24 angstroms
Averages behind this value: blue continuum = 18.5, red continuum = 26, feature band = 24.5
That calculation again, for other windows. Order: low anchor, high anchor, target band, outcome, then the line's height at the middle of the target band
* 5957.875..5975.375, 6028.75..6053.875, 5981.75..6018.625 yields 0.8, 21.2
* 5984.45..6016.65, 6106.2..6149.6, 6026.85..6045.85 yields -0.8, 22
